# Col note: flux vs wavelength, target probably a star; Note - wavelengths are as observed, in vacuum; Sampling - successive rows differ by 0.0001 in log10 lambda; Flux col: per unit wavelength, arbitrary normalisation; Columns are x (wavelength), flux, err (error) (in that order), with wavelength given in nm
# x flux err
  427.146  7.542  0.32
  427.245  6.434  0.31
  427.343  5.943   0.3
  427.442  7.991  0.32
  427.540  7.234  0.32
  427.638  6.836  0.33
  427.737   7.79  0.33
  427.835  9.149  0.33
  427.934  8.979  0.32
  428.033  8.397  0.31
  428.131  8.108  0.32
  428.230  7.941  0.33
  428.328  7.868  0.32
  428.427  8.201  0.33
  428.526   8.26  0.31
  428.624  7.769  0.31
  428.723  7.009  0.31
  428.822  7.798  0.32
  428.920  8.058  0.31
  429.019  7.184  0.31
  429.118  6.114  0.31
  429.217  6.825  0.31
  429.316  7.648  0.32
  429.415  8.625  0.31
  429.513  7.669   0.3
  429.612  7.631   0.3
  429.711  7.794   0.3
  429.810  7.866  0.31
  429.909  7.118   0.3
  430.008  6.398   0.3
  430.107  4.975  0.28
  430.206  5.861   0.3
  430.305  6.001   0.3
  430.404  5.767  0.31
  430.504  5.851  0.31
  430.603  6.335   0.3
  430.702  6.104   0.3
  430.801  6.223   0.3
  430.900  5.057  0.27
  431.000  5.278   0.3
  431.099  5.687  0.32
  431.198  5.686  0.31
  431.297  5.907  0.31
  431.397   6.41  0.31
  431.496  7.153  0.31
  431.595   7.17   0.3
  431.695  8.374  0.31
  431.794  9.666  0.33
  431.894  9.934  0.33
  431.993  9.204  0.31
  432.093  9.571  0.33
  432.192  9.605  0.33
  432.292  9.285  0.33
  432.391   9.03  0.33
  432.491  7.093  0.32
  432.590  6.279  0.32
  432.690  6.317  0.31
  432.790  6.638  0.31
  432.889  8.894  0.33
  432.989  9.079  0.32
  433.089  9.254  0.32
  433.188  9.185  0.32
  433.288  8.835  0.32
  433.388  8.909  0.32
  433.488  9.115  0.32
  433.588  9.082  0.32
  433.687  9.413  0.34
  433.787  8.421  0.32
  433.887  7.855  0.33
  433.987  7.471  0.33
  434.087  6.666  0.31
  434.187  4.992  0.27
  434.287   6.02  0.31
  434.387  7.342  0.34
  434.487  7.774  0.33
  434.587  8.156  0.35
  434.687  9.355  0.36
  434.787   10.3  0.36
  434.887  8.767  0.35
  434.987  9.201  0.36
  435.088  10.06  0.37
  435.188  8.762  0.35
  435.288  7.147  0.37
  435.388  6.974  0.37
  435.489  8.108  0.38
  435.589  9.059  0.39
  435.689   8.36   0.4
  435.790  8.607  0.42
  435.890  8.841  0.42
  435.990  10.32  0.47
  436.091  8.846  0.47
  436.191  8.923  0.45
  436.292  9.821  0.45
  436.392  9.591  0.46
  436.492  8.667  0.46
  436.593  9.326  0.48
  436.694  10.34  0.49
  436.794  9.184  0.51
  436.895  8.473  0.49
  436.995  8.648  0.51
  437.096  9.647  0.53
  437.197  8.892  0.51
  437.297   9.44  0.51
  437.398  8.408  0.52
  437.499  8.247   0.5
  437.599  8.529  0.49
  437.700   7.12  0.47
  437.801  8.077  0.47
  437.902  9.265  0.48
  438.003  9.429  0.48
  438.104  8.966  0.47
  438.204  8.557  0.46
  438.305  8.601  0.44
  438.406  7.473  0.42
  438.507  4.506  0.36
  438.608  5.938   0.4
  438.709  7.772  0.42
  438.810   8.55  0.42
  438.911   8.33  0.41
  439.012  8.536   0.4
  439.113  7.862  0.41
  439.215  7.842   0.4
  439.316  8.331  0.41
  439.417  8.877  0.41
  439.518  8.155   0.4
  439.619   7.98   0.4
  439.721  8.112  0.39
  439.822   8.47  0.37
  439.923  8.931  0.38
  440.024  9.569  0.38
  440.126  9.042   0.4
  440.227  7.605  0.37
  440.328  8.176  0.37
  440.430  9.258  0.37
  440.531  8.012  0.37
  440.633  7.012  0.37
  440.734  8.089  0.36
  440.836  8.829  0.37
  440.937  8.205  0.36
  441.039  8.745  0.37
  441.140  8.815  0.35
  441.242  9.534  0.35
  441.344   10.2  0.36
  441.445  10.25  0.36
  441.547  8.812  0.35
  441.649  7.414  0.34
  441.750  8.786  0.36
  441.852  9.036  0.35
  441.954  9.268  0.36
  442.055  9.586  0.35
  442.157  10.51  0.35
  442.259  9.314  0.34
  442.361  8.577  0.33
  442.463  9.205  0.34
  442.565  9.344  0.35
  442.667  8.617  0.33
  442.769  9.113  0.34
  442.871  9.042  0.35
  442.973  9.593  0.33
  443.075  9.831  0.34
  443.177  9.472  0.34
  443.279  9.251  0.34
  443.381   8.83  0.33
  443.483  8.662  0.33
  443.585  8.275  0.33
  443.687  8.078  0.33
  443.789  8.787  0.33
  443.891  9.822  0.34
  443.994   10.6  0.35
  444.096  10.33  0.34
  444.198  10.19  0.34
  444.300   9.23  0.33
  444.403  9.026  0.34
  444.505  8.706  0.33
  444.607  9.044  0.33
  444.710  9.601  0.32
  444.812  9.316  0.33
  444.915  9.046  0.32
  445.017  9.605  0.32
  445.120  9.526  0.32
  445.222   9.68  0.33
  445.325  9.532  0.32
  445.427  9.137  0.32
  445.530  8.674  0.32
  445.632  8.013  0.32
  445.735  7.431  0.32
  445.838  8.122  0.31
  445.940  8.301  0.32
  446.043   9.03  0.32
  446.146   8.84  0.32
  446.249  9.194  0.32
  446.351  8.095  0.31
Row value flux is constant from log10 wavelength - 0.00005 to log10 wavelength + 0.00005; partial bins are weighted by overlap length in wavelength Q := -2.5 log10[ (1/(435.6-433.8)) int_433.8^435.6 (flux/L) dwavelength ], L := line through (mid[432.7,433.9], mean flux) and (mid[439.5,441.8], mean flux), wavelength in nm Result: 0.09 mag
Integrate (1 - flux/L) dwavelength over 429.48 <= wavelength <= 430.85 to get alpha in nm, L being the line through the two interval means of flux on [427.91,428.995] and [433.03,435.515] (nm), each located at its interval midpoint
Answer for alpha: 0.263 nm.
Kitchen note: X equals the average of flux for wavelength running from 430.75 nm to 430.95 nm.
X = 5.64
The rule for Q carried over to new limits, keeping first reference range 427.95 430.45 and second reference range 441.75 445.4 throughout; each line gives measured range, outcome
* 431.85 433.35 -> -0.10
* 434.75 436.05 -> -0.08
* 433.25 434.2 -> -0.03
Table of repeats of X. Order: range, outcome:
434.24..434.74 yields 7.76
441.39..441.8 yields 8.85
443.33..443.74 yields 8.48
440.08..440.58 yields 8.42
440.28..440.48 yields 8.7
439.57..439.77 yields 8.02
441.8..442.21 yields 9.59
